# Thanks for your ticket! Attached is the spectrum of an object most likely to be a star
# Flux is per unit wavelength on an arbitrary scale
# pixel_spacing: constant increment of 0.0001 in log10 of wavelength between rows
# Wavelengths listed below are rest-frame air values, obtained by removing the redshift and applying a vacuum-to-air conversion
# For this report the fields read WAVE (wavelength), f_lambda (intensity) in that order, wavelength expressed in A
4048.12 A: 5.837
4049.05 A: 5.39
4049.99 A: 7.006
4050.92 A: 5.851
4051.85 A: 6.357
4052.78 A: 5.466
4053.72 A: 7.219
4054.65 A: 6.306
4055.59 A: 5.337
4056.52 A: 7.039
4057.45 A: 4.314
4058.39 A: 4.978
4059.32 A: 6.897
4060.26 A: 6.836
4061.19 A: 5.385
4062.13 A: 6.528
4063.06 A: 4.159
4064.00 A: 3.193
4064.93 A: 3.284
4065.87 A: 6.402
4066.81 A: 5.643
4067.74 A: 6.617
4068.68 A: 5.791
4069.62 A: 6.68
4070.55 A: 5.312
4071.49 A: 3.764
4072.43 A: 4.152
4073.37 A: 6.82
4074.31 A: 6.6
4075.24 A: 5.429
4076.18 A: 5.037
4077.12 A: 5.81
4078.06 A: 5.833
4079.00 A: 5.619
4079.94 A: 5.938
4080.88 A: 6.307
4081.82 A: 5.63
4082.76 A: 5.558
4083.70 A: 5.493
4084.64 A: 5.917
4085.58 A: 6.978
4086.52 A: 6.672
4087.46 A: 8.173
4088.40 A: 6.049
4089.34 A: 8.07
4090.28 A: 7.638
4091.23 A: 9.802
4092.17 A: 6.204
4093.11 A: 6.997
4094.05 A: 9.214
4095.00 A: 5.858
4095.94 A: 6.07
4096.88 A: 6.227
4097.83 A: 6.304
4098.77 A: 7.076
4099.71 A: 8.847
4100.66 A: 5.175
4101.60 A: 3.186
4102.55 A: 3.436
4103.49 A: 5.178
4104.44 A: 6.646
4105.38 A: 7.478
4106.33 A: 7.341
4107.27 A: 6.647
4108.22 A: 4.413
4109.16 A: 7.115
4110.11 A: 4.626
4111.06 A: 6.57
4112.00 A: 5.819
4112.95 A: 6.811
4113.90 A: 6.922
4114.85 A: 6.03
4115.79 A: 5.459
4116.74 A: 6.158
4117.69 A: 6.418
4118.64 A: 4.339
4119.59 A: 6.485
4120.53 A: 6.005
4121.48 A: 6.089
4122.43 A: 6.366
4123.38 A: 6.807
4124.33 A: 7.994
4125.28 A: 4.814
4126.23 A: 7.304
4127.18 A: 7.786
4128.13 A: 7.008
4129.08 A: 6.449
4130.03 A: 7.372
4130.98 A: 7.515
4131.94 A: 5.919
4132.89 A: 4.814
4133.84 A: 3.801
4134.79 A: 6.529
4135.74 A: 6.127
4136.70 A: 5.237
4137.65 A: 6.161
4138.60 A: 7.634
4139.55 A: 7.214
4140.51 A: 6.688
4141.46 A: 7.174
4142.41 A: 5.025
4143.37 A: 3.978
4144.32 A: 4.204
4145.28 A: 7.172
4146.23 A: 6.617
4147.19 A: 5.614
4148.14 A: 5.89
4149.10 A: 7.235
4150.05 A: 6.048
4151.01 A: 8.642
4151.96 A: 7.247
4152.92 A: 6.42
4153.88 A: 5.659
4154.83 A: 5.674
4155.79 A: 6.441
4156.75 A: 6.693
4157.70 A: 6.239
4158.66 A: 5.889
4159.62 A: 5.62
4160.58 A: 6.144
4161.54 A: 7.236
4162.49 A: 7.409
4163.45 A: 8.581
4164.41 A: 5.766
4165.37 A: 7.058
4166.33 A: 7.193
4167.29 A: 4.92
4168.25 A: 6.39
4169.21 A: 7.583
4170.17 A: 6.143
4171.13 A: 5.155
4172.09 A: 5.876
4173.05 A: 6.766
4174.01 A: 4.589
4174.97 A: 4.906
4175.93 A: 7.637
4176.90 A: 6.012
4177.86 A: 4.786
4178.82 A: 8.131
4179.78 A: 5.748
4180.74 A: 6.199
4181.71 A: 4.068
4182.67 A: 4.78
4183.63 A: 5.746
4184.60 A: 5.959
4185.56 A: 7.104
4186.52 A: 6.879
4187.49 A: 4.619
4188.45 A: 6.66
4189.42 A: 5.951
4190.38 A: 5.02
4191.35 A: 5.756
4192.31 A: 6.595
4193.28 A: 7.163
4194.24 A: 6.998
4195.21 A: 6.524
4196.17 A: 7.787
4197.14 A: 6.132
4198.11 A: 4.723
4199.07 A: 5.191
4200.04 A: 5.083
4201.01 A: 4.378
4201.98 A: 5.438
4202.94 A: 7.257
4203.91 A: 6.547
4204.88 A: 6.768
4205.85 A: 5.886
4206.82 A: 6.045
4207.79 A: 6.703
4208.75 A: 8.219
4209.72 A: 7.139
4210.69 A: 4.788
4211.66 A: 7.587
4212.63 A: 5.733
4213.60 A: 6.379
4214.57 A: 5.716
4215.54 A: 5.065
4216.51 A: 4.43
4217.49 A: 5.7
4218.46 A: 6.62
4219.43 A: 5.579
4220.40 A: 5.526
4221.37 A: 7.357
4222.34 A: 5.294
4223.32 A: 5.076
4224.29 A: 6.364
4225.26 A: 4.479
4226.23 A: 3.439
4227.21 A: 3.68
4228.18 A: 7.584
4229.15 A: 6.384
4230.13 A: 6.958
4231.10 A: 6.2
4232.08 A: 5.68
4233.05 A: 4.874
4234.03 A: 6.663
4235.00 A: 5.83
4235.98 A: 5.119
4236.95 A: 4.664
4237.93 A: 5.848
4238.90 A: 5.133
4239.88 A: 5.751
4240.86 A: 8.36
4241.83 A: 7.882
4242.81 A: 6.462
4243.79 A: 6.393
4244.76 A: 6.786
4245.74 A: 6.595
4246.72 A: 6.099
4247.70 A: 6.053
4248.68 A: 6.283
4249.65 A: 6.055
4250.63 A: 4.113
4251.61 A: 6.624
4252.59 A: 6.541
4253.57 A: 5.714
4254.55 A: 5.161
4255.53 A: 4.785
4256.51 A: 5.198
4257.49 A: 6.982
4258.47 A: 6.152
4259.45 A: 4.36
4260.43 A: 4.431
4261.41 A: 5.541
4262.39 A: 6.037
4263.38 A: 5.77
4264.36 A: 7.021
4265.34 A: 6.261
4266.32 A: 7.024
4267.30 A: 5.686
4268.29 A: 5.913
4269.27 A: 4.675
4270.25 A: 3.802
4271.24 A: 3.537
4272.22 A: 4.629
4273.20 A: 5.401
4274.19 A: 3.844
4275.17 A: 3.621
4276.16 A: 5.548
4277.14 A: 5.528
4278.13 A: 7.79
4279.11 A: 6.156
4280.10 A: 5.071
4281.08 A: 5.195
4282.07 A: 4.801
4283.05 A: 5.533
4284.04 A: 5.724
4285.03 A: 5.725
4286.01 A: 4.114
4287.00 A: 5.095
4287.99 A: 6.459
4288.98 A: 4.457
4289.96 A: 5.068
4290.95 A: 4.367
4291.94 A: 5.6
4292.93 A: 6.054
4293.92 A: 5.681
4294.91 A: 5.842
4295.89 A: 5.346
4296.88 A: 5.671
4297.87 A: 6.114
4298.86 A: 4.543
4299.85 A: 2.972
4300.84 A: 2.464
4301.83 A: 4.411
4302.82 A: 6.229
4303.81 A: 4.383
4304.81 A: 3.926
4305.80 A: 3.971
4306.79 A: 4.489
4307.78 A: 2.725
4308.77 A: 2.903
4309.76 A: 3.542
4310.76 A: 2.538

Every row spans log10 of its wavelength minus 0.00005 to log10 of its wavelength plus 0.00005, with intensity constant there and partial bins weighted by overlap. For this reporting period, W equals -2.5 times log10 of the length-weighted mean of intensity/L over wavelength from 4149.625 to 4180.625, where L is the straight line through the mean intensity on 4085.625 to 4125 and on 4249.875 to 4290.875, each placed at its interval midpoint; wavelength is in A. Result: -0.06 mag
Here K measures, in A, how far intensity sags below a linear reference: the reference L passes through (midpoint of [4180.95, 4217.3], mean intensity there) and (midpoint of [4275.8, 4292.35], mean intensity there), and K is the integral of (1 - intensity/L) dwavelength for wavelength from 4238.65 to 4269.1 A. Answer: -2.1 A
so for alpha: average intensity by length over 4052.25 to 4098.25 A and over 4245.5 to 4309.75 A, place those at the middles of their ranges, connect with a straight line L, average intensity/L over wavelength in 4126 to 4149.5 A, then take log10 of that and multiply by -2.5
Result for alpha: -0.08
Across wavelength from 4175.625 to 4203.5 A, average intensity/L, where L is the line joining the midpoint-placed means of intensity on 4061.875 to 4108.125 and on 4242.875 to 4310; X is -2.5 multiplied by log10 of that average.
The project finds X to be -0.069 mag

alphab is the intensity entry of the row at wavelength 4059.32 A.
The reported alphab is 6.897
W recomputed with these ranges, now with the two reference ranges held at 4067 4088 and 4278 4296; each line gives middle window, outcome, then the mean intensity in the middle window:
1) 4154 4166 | -0.145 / 6.55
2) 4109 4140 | -0.086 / 6.28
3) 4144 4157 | -0.119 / 6.42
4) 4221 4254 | -0.075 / 5.95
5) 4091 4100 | -0.216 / 7.17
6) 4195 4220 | -0.080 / 6.05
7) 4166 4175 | -0.053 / 5.99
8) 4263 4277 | 0.056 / 5.2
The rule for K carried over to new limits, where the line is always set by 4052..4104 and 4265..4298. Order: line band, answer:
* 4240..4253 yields -2.4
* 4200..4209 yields -1.1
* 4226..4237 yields -0.4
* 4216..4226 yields -0.1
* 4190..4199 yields -1.0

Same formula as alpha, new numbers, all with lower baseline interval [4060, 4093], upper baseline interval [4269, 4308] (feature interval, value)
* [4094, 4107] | -0.06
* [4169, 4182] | -0.09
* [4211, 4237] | -0.09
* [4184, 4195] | -0.15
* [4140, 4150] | -0.06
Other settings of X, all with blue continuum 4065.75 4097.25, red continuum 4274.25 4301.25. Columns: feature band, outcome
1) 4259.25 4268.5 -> -0.10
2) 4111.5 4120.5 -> 0.01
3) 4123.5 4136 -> -0.07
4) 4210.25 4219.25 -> -0.04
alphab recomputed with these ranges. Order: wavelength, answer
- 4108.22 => 4.413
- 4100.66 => 5.175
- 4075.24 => 5.429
